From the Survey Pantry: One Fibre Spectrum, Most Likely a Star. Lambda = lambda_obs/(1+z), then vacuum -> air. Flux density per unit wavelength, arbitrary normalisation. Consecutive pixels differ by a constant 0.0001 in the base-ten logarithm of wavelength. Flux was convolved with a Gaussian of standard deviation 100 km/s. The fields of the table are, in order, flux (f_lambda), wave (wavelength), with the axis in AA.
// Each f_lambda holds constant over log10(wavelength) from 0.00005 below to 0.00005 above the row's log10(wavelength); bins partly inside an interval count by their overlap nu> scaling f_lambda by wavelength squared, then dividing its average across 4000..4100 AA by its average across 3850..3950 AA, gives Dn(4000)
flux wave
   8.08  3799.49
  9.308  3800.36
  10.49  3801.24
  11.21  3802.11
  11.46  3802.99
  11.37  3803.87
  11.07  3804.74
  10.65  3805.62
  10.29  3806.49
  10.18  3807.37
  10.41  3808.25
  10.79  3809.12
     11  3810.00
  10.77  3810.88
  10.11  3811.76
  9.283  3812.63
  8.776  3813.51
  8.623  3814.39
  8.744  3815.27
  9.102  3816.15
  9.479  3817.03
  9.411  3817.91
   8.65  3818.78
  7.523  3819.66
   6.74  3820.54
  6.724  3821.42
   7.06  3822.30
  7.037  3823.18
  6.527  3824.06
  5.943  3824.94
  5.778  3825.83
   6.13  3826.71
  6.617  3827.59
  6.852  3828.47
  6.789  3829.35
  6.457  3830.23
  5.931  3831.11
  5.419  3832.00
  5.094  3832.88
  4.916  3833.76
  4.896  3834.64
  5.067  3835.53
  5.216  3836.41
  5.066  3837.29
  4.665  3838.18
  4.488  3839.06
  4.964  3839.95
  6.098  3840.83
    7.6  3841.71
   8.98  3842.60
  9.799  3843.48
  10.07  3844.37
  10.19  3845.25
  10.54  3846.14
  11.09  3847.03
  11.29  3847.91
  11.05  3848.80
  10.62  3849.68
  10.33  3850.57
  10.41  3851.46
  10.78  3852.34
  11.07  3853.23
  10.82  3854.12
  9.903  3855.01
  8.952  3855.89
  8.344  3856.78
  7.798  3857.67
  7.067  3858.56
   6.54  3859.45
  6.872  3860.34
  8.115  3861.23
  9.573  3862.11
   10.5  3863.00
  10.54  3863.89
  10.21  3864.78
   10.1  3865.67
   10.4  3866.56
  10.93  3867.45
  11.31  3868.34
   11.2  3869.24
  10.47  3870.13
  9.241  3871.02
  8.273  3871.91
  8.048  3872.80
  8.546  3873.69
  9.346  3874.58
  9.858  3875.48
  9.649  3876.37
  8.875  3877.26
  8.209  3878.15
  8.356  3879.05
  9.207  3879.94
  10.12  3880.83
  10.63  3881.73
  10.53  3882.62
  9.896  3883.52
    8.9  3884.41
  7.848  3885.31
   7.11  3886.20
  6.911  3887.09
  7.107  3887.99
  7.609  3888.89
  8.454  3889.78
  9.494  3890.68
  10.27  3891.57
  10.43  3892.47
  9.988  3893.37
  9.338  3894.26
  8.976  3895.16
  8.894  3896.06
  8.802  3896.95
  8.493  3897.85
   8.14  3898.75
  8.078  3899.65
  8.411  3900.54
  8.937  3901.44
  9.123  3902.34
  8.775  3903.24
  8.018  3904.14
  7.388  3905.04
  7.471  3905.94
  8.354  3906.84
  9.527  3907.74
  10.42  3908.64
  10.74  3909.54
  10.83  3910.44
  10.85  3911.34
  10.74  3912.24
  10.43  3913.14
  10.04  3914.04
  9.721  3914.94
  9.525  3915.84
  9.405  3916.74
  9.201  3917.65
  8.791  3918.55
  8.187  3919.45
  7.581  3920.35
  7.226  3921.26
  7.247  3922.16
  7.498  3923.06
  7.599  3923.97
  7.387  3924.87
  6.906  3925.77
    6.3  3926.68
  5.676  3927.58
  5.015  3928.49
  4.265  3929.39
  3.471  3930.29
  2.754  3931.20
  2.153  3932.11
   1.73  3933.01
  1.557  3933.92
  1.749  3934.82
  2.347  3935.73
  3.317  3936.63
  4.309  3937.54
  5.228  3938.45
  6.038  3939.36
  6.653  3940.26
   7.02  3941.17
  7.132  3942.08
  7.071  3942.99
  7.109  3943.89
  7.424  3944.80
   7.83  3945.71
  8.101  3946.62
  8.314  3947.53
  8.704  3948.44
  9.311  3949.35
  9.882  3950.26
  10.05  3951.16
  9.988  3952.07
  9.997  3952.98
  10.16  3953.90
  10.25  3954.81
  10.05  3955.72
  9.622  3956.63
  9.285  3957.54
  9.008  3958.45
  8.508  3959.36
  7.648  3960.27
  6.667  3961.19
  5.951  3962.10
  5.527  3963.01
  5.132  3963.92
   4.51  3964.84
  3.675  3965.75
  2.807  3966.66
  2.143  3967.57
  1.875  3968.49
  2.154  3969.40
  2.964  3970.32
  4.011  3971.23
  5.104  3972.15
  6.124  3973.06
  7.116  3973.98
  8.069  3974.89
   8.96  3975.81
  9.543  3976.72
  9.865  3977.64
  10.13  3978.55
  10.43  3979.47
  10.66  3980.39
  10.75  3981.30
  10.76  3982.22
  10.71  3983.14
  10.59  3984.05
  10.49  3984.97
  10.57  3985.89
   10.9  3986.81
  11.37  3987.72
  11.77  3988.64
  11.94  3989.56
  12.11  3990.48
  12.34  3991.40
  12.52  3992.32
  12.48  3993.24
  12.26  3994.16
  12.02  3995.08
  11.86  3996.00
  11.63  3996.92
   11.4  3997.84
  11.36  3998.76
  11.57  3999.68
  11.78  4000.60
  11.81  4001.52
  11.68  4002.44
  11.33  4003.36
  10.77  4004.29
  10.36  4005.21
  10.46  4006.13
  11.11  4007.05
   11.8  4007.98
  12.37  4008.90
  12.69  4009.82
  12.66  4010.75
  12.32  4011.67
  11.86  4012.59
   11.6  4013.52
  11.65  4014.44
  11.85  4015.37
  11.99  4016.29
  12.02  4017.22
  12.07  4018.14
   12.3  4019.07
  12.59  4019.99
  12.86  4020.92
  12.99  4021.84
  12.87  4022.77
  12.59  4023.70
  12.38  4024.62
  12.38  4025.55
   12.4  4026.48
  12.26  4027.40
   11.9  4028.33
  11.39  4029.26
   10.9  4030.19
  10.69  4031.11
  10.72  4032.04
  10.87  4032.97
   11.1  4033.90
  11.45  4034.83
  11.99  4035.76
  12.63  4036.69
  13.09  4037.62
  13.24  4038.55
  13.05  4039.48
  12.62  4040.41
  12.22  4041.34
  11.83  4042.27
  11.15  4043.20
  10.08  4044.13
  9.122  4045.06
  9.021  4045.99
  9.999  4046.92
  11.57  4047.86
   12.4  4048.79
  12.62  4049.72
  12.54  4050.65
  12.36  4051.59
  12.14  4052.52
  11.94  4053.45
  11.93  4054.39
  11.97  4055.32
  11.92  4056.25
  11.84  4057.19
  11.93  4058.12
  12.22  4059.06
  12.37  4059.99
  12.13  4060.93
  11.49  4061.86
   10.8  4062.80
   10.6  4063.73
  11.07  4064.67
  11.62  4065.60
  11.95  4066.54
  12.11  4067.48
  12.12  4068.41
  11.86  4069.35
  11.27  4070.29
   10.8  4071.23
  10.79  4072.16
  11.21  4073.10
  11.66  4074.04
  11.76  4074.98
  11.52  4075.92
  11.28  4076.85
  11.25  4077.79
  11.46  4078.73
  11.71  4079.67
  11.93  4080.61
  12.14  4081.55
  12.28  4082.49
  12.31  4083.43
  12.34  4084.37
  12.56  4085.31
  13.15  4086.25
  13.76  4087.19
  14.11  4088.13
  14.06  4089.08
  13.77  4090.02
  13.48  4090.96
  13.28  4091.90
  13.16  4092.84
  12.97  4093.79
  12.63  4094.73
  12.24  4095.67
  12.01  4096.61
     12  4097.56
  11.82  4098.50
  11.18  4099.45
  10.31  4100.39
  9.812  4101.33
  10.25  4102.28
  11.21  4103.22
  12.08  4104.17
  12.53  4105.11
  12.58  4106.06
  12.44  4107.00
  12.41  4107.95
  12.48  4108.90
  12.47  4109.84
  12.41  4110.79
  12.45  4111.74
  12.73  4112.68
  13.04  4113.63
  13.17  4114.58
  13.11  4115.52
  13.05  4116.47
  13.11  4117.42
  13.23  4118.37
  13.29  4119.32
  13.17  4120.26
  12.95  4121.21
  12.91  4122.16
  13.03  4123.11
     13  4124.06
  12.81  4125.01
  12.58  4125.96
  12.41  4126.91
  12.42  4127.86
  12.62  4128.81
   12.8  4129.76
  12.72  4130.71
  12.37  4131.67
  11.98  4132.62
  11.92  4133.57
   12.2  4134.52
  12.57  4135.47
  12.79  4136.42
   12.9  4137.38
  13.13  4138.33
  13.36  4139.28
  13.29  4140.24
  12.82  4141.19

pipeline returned 1.57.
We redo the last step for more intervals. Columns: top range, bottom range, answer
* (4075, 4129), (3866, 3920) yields 1.50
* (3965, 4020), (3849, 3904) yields 1.16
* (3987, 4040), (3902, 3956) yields 1.66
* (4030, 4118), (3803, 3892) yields 1.55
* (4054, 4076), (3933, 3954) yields 1.82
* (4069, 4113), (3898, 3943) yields 1.86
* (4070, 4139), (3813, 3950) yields 1.73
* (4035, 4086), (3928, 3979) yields 1.95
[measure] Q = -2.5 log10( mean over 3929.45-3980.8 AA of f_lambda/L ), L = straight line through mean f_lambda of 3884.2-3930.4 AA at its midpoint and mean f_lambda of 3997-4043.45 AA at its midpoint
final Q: 0.45 mag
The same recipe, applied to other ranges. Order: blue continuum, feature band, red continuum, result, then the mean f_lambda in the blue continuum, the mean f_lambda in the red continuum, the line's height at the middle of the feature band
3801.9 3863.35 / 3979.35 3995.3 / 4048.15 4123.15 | -0.07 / 8.38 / 12.2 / 10.7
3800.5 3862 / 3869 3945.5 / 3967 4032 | 0.19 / 8.39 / 10.6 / 9.41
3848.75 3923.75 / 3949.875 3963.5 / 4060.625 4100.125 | 0.16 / 9.17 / 12.1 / 10.2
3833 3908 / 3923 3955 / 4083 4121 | 0.48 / 8.77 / 12.6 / 9.89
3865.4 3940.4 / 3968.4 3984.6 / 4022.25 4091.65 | 0.25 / 8.05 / 11.9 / 9.89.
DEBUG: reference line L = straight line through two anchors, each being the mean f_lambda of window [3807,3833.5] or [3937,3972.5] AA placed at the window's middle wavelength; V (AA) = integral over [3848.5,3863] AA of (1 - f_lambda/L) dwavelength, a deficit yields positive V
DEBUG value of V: -3.15 AA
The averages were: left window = 7.9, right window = 6.84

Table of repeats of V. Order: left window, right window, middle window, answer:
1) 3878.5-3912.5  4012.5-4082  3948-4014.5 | 7.02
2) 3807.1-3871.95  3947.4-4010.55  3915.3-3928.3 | 1.81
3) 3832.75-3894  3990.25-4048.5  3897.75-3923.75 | 2.10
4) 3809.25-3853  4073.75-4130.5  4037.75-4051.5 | -0.14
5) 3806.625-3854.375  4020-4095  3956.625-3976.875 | 9.00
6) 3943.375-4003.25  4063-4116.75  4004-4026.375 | -4.28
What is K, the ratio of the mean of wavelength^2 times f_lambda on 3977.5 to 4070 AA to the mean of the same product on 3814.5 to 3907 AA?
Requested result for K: 1.5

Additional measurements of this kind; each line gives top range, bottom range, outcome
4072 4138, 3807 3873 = 1.68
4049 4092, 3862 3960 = 1.58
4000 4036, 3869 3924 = 1.40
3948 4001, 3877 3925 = 1.05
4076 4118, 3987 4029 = 1.08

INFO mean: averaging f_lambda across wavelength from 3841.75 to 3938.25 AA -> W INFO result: 8.49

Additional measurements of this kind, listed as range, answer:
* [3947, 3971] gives 7.05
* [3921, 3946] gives 5.33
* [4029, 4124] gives 12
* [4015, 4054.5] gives 11.9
